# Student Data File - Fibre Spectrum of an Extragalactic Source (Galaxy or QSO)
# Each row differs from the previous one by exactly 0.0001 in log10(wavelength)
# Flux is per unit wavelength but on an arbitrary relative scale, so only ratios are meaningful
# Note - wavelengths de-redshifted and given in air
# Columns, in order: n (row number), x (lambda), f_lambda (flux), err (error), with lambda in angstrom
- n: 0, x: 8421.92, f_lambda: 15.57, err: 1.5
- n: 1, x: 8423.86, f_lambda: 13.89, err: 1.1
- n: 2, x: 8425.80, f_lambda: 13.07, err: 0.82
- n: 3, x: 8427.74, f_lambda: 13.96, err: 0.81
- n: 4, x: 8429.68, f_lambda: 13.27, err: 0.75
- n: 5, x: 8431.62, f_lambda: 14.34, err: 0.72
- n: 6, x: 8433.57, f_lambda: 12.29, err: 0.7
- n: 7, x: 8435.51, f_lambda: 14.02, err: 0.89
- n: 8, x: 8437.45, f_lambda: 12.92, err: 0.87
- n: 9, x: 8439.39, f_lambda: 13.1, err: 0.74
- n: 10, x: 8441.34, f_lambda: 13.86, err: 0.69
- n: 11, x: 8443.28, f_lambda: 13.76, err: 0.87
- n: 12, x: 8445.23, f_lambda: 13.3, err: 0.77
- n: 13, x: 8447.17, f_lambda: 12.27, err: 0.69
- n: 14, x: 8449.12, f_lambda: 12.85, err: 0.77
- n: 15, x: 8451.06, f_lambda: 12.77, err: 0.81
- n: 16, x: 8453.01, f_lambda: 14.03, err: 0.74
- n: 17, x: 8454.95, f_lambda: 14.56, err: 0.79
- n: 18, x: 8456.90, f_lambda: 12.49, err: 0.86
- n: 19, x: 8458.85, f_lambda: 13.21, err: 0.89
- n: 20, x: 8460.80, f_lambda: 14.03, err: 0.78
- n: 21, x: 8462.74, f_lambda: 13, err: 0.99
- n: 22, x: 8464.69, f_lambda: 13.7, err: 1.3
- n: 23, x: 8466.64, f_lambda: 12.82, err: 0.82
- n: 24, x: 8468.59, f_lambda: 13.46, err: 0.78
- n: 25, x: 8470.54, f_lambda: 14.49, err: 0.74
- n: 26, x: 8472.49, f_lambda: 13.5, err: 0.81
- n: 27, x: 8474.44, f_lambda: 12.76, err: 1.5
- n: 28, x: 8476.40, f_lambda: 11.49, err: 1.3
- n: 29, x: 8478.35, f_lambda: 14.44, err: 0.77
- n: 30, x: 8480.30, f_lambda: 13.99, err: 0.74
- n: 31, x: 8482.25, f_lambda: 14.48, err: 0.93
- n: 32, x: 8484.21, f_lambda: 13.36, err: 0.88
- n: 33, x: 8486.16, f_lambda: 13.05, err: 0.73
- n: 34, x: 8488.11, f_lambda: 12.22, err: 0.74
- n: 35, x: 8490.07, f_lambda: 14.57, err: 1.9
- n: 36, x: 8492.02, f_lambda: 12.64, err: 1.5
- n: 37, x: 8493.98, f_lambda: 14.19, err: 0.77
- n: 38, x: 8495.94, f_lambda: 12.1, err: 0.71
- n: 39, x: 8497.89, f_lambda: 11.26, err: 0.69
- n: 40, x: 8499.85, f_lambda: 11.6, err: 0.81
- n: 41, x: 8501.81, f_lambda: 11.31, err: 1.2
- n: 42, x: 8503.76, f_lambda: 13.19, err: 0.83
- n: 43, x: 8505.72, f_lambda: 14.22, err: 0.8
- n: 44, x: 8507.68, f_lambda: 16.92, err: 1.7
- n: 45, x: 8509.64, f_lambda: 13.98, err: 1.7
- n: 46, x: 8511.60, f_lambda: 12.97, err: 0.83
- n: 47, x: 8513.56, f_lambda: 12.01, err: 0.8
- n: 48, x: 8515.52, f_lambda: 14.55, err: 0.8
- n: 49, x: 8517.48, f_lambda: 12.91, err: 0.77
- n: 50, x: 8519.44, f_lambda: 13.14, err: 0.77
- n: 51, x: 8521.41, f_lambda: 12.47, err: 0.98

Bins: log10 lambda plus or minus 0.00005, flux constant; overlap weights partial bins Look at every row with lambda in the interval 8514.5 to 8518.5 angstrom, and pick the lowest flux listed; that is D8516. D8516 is 12.91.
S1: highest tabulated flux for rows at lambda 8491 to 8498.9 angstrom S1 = 14.19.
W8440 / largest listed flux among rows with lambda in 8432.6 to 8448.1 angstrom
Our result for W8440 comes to 14.02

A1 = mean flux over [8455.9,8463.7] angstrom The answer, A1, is 13.2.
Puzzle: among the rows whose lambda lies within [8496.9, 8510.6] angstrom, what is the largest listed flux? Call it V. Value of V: 16.92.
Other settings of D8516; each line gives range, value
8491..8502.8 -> 11.26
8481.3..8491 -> 12.22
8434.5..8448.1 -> 12.27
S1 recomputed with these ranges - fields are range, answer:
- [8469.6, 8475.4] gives 14.49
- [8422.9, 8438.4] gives 14.34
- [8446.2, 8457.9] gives 14.56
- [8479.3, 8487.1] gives 14.48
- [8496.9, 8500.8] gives 11.6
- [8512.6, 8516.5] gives 14.55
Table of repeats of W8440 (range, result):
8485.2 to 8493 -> 14.57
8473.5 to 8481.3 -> 14.44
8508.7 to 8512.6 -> 13.98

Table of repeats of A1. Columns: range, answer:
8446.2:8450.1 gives 12.6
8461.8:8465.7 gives 13.3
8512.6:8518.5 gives 13.2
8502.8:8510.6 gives 14.6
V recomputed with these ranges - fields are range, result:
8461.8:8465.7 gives 13.7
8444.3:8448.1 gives 13.3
